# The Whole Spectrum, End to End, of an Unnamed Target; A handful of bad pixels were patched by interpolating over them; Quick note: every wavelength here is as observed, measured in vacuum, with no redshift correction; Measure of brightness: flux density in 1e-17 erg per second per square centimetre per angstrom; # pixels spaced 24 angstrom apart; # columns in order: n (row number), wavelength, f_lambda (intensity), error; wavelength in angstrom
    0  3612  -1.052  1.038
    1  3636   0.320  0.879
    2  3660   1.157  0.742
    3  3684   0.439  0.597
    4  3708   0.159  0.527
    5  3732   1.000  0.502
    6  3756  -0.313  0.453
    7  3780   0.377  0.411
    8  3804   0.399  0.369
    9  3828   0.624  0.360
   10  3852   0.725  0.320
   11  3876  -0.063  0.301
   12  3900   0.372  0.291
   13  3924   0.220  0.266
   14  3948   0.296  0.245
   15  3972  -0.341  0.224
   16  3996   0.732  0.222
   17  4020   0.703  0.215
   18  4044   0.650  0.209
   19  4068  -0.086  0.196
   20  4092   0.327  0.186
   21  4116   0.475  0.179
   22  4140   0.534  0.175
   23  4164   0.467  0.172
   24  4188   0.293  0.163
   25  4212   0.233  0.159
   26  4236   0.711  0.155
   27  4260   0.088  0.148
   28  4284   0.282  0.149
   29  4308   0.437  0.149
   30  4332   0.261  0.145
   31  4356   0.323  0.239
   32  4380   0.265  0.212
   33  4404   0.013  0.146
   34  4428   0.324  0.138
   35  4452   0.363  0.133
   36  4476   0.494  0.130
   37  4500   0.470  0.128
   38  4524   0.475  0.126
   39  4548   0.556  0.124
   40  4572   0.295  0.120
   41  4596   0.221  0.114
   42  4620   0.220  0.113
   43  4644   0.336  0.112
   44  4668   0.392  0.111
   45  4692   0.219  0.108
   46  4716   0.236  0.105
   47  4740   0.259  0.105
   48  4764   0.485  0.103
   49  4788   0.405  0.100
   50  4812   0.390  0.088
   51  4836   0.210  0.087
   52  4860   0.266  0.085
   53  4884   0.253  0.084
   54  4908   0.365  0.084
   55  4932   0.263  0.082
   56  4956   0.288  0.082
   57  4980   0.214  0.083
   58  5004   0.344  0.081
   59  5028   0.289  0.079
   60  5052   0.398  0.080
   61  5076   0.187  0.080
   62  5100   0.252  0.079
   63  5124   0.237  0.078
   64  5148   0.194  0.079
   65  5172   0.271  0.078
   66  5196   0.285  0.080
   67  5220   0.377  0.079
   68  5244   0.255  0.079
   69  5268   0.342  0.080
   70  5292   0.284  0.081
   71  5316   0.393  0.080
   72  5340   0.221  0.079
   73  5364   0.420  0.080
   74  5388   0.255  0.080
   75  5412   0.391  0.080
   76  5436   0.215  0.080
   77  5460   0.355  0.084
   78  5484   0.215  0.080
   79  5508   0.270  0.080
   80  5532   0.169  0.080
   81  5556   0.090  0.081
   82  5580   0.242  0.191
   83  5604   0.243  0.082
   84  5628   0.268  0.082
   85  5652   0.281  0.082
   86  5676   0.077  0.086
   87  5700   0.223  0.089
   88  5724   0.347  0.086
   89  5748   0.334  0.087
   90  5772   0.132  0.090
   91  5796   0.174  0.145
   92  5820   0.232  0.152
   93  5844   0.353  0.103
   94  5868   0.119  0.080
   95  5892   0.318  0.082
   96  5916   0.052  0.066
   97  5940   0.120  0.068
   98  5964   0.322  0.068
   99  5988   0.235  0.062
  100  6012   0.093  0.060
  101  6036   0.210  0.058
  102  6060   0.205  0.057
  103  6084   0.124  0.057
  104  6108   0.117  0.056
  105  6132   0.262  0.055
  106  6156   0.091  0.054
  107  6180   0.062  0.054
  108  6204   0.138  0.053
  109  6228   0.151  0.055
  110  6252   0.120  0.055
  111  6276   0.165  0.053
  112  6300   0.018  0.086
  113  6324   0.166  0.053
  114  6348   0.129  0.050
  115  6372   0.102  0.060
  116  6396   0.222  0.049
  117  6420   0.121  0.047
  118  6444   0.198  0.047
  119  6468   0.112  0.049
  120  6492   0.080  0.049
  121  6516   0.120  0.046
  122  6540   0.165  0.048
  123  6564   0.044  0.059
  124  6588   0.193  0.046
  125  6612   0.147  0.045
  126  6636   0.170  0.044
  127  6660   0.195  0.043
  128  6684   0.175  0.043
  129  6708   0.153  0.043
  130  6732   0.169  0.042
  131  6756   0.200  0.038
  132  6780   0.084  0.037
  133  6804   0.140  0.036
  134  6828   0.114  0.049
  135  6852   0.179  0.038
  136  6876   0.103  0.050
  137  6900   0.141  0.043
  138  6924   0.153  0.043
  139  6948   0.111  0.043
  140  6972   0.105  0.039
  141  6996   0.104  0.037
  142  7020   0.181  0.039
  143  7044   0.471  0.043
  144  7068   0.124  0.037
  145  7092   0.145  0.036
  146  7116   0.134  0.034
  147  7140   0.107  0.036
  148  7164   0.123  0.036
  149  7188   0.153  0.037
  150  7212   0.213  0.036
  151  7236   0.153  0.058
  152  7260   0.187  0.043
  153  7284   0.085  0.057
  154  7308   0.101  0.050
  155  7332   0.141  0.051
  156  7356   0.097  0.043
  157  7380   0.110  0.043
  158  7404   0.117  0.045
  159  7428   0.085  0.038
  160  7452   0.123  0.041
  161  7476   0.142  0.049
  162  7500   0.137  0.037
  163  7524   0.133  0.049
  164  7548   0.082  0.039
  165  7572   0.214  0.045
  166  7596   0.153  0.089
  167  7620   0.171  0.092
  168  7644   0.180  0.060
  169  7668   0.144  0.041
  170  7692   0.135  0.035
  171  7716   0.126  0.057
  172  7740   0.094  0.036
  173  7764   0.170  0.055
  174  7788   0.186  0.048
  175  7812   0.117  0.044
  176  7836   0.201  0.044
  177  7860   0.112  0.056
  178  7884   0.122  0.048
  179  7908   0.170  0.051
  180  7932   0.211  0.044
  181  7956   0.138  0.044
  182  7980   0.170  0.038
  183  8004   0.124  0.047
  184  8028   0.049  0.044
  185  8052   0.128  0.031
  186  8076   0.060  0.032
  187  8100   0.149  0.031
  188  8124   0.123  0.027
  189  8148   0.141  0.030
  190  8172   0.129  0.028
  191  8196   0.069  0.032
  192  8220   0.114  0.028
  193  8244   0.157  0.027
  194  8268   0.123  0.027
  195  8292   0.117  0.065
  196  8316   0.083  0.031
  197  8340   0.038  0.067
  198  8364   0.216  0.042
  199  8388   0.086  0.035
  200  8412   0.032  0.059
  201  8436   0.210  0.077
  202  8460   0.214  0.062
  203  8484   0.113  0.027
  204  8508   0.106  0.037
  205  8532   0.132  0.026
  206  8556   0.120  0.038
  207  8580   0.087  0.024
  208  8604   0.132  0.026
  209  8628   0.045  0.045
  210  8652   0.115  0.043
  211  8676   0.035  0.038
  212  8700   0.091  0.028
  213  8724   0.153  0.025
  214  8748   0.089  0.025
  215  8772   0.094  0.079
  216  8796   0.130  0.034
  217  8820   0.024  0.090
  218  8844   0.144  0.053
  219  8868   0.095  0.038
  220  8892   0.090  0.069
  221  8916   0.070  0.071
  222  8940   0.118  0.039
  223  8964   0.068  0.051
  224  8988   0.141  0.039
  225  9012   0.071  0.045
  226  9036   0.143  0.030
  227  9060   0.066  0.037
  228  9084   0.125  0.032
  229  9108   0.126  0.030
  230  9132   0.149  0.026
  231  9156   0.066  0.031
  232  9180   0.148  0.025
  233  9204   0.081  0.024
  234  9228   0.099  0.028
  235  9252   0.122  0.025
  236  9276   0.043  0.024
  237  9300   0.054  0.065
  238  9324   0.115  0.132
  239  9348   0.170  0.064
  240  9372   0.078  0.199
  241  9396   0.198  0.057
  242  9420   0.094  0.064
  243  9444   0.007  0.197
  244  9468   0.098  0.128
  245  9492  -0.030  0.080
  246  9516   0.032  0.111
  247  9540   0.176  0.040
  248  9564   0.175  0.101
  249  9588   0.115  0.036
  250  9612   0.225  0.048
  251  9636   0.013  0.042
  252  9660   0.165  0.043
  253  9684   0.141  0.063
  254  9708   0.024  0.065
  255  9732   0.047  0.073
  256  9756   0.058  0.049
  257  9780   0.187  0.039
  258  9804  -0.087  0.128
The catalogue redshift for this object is 0.07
